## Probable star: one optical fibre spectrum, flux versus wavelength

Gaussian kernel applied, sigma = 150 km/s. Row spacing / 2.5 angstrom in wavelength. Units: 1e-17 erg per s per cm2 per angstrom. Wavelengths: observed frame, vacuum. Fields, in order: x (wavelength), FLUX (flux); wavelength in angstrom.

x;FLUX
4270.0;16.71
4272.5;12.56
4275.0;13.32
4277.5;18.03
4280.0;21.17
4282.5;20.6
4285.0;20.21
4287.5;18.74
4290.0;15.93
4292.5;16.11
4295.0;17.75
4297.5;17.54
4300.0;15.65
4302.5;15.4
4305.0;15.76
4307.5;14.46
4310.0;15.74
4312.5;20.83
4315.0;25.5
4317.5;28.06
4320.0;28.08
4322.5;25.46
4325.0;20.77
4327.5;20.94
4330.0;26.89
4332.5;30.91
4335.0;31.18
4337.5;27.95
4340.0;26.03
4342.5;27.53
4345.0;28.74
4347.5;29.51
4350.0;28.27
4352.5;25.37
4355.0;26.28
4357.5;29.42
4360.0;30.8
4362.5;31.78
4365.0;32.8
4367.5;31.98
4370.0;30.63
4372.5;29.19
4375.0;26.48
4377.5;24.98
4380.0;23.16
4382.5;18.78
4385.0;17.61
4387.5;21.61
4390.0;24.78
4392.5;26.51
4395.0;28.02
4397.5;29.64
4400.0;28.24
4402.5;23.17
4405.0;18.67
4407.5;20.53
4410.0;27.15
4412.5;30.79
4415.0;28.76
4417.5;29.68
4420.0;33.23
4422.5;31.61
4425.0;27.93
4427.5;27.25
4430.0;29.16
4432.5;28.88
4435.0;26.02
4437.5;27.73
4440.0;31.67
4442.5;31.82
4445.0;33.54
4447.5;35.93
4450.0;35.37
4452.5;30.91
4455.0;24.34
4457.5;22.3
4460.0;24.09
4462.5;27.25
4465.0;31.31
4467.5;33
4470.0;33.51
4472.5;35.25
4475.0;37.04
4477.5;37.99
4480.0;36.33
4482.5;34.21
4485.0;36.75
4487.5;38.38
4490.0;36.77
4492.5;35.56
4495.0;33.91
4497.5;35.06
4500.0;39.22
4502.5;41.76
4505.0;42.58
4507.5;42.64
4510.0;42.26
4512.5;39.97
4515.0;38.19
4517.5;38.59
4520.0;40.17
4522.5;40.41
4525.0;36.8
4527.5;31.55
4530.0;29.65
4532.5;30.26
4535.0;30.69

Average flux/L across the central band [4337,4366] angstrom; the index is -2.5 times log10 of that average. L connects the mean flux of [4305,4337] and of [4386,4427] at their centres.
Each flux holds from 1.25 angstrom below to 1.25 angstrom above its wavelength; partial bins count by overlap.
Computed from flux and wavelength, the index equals -0.153 mag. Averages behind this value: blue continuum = 23.8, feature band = 28.7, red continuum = 26.8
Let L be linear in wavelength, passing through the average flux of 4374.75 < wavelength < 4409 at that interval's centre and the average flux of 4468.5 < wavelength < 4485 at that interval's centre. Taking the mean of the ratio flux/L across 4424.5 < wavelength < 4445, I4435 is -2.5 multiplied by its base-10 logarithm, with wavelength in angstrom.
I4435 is 0.02 mag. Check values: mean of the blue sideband 23.7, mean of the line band 29.1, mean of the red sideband 35.8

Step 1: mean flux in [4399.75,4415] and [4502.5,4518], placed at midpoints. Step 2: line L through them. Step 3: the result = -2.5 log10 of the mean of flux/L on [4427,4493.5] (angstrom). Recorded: 0.04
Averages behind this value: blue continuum 24.9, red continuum 40.9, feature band 32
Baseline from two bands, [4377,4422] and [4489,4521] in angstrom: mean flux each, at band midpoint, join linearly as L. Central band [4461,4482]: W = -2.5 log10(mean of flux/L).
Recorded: 0.03 mag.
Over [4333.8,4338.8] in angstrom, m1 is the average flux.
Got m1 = 29.5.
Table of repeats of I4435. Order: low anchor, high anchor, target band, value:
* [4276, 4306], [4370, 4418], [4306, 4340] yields -0.21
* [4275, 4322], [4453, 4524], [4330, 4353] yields -0.24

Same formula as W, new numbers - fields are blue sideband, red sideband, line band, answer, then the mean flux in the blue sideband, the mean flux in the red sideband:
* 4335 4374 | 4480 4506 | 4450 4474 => 0.20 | 29.1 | 37.3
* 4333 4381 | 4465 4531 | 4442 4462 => 0.16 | 28.6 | 37.1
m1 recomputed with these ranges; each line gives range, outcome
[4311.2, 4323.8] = 25.5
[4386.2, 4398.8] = 26.1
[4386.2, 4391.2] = 23.1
